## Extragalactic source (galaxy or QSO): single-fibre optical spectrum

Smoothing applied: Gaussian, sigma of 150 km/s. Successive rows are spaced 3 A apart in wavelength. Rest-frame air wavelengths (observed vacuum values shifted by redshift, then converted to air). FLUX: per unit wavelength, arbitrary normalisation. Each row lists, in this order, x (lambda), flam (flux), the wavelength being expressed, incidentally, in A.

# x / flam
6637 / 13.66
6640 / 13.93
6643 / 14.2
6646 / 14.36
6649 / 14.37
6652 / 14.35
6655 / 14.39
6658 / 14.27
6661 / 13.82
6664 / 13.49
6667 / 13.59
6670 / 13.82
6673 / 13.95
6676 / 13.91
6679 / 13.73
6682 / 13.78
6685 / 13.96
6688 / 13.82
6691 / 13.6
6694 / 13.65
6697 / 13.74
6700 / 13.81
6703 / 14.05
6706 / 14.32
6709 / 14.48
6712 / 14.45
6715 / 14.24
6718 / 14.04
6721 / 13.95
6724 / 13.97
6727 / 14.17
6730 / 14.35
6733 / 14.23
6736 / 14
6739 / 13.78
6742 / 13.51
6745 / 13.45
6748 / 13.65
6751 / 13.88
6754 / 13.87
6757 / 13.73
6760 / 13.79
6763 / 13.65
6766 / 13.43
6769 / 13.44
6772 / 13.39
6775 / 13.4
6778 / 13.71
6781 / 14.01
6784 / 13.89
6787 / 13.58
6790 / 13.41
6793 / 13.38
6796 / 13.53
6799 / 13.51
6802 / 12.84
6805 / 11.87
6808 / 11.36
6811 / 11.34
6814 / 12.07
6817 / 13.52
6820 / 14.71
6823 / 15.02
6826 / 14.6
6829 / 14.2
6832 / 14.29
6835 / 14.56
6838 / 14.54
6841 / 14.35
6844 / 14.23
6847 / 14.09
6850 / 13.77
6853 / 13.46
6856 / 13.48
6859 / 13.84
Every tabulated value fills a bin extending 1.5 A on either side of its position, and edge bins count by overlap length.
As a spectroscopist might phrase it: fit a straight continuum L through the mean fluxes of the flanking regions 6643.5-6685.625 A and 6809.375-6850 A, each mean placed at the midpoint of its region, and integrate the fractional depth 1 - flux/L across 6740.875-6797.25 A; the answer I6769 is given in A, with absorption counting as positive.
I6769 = 1.4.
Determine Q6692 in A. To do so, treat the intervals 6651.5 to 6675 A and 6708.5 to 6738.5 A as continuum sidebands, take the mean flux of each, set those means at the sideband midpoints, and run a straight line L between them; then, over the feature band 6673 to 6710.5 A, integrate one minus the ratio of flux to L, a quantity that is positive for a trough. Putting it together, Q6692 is 0.4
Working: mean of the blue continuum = 13.9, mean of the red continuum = 14.2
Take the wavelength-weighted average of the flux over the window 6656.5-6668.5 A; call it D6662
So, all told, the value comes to 13.8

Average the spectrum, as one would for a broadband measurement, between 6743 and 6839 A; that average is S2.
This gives 13.5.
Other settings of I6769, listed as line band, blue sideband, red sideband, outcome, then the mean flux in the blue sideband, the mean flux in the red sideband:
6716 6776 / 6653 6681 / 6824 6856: 1.0 A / 13.9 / 14.2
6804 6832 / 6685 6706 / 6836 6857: 1.4 A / 13.8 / 14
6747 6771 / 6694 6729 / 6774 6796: 0.2 A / 14.1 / 13.6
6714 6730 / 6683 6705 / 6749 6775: -0.4 A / 13.8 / 13.6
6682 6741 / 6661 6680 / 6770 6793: -1.4 A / 13.8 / 13.6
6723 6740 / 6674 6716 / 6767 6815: -0.6 A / 14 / 13.1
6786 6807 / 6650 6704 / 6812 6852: 1.4 A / 13.9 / 14.1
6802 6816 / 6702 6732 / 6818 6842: 2.5 A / 14.2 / 14.5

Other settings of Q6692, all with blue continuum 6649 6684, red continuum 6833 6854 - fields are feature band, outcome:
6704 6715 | -0.3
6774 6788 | 0.3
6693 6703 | 0.1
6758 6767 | 0.3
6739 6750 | 0.4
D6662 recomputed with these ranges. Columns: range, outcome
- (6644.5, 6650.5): 14.4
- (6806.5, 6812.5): 11.3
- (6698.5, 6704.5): 13.9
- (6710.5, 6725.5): 14.1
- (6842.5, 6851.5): 14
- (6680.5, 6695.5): 13.8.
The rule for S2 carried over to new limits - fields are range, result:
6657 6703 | 13.8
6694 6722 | 14.1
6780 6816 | 12.9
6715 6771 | 13.8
